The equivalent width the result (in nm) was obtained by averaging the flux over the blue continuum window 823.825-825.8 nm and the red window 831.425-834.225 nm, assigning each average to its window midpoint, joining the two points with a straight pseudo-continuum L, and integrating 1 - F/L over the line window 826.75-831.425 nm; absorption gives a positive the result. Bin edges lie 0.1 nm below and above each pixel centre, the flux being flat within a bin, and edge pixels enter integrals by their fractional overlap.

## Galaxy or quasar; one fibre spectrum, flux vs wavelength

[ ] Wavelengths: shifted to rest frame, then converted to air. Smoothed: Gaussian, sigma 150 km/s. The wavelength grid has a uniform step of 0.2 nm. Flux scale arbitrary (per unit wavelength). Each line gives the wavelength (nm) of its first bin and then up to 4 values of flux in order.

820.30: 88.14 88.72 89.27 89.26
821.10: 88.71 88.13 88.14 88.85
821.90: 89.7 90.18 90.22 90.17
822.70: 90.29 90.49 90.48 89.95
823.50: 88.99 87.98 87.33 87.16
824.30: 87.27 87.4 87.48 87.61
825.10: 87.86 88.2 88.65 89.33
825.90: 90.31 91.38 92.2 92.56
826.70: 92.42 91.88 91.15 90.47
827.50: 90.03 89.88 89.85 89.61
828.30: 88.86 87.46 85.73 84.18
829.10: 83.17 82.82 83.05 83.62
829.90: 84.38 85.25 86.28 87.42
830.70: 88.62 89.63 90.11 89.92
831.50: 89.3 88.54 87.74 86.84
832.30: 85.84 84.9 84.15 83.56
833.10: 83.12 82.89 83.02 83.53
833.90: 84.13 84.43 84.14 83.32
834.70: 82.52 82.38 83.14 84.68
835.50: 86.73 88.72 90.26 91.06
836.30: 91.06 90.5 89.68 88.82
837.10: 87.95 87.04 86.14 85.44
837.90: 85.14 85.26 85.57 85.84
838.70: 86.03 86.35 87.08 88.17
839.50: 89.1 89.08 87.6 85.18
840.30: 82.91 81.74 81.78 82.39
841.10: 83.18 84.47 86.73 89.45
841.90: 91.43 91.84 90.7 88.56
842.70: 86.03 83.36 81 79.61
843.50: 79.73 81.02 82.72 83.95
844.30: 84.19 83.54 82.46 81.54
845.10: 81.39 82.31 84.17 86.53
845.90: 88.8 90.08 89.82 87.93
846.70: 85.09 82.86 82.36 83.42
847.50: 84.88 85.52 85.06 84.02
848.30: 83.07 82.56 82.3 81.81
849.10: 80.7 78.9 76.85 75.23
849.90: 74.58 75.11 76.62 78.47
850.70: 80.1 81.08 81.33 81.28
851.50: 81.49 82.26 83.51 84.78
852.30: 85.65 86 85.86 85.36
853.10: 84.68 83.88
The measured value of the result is -0.066 nm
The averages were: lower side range 87.8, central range 87.6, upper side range 85.1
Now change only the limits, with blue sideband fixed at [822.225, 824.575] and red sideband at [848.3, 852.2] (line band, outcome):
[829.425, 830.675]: 0.022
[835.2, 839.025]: -0.139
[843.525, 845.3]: -0.011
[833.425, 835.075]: 0.037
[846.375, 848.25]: -0.083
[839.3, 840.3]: -0.045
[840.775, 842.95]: -0.113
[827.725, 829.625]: 0.022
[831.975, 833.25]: 0.018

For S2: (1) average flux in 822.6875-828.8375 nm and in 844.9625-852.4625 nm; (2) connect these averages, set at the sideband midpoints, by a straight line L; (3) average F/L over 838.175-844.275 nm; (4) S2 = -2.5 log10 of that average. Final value -0.01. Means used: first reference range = 89.3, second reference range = 82.5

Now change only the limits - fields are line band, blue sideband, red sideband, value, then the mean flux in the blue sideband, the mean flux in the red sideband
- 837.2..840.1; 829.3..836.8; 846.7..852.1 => -0.03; 86.1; 81.1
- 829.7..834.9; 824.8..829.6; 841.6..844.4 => 0.02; 88.7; 85.3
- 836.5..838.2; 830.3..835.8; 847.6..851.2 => -0.04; 85.7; 80.2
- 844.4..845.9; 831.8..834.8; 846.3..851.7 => -0.02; 84.3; 81.4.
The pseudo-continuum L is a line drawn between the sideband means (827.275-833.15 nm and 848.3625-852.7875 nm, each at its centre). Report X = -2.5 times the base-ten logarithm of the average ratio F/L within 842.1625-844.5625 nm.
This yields -0.01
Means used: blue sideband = 86.8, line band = 83.8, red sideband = 80.8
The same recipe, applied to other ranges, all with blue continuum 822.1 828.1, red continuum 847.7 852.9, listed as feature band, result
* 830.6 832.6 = -0.01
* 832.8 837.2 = 0.01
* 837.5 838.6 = 0.00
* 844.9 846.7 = -0.04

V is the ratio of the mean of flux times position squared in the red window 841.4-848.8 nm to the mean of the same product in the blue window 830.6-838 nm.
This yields 1.01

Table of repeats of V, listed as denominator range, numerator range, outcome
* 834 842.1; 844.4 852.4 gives 0.98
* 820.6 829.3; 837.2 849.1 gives 1.00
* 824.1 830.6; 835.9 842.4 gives 1.02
